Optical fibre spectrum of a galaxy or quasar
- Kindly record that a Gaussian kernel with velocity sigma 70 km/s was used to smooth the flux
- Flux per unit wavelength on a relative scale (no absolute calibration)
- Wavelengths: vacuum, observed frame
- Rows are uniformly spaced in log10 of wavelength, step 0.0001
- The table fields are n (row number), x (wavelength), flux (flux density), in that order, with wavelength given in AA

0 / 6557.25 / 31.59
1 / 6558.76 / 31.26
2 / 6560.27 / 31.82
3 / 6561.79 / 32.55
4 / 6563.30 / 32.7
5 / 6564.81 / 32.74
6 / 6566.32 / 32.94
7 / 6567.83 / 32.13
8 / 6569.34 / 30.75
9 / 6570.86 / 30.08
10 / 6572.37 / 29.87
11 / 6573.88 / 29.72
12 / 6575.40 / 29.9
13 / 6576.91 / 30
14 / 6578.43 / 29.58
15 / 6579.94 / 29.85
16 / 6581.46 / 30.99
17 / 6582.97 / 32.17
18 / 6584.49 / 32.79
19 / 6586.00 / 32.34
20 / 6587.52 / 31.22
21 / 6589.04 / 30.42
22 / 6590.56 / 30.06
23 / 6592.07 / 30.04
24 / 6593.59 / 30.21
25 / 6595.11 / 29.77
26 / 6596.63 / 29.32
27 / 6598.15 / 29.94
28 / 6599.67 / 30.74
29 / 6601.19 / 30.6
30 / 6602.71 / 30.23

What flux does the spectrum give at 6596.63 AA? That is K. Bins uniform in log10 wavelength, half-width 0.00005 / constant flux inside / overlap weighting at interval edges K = 29.32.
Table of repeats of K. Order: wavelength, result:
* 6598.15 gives 29.94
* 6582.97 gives 32.17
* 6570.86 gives 30.08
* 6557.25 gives 31.59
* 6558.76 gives 31.26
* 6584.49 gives 32.79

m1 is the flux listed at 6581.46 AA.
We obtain 30.99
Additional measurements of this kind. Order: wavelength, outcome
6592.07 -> 30.04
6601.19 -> 30.6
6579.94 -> 29.85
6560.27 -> 31.82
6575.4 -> 29.9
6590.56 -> 30.06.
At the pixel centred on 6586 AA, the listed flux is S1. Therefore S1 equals 32.34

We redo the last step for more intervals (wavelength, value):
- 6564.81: 32.74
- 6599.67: 30.74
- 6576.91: 30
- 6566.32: 32.94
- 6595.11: 29.77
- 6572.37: 29.87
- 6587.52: 31.22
